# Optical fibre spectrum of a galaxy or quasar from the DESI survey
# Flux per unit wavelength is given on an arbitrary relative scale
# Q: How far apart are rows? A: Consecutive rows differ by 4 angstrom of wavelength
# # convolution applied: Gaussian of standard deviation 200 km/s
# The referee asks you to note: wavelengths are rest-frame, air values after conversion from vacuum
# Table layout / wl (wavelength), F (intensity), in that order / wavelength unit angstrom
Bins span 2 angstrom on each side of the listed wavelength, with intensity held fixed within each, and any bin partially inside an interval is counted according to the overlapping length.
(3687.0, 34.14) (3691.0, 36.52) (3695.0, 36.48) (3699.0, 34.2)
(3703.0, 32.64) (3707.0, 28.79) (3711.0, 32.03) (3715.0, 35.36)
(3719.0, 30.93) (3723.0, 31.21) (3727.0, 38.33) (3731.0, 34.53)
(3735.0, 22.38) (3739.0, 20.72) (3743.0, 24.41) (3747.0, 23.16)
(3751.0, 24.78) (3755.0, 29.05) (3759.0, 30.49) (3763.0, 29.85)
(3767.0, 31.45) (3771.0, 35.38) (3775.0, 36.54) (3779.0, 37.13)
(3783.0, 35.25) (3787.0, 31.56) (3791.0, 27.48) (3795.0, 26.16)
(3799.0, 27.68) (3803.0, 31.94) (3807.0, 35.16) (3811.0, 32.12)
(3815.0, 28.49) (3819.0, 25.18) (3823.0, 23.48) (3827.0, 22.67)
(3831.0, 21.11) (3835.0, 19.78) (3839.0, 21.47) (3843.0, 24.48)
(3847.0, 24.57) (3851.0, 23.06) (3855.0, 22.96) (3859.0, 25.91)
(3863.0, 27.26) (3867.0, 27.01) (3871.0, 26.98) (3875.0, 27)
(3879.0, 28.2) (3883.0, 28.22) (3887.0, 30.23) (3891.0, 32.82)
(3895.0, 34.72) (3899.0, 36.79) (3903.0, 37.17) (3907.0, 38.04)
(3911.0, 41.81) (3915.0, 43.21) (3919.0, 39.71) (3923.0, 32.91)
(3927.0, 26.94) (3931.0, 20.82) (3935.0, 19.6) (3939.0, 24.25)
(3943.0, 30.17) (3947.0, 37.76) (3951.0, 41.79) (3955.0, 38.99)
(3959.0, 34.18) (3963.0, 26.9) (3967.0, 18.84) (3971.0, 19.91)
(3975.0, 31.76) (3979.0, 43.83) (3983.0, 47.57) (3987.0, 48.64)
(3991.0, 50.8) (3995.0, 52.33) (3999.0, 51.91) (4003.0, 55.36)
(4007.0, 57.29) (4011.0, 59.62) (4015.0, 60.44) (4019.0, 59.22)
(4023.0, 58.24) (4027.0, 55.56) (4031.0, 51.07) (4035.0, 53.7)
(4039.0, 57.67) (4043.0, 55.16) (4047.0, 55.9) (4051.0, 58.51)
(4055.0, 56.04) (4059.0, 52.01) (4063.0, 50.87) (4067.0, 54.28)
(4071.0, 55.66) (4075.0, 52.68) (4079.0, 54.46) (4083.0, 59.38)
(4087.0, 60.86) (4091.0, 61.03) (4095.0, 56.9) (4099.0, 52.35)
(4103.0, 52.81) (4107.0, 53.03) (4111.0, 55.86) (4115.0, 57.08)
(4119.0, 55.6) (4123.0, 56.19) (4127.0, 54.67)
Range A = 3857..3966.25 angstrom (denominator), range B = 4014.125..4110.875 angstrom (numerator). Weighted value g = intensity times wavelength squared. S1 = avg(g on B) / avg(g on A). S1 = 1.9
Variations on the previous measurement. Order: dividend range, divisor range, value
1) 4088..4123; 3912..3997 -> 1.72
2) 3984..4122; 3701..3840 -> 2.20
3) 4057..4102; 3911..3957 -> 1.82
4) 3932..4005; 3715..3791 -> 1.37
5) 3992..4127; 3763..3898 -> 2.21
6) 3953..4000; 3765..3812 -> 1.32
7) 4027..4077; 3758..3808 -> 1.96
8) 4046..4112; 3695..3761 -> 2.23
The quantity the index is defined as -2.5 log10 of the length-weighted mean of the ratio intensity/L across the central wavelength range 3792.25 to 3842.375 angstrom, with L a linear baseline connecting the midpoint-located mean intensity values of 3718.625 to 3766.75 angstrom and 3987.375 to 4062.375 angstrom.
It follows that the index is 0.32 mag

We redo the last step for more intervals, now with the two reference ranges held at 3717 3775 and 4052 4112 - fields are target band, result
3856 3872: 0.402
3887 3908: 0.164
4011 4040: -0.119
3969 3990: 0.215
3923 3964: 0.419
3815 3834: 0.442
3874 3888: 0.365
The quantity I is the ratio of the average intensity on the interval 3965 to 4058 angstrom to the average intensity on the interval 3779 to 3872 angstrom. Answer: 1.88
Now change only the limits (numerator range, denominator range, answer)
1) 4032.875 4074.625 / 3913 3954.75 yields 1.71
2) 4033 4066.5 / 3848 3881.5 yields 2.11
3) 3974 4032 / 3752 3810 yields 1.66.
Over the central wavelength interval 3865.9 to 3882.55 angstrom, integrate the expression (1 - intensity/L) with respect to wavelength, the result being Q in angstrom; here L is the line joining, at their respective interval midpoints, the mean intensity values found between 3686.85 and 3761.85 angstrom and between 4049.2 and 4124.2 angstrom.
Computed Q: 5.48 angstrom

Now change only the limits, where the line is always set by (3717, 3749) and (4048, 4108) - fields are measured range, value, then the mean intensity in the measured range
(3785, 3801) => 2.3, 28.2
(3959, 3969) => 4.6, 25.1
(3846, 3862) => 5.7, 24.3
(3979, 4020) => -3.6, 53.7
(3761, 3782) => -1.9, 34.1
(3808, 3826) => 3.8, 27.5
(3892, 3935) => 8.0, 34.4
